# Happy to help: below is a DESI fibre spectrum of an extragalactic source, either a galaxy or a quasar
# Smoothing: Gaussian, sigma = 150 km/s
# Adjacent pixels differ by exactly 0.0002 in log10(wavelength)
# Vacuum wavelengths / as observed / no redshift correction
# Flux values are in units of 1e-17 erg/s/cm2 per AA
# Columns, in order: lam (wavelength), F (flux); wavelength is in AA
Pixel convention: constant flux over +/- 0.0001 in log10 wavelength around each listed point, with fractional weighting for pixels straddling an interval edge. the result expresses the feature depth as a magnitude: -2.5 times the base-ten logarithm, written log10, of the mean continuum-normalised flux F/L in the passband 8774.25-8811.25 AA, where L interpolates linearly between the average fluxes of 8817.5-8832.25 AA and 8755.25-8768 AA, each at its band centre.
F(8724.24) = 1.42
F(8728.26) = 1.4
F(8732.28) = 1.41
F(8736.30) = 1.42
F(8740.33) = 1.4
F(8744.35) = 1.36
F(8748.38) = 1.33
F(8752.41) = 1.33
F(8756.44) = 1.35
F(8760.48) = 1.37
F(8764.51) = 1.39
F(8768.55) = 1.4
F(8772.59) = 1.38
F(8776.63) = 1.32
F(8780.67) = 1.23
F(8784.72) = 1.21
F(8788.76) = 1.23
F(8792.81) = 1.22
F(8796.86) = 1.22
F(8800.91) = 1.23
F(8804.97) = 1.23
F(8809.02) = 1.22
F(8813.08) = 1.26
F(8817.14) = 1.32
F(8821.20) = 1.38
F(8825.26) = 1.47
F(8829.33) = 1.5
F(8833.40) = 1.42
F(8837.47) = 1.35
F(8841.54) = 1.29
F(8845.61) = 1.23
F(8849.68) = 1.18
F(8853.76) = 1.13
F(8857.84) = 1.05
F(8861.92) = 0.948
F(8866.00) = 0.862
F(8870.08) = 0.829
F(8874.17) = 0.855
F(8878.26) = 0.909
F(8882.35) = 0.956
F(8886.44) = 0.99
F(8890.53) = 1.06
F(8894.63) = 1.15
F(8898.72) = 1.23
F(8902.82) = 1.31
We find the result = 0.14 mag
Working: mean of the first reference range 1.37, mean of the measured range 1.24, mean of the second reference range 1.43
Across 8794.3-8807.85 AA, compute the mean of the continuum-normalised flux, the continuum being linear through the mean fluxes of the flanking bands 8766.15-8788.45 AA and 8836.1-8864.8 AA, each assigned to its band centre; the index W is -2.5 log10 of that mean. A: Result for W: 0.03 mag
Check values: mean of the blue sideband 1.3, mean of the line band 1.23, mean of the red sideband 1.16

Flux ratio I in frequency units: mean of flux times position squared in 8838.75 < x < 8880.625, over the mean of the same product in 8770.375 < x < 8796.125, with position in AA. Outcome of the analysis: 0.8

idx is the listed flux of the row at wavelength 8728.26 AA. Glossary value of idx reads 1.4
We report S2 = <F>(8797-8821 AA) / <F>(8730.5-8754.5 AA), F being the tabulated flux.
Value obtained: 0.9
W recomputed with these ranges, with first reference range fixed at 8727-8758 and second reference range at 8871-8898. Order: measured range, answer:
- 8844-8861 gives -0.05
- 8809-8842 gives -0.19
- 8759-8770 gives -0.06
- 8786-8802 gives 0.01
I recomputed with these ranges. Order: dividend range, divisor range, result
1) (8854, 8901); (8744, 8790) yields 0.77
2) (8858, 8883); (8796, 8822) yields 0.72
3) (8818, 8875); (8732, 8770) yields 0.88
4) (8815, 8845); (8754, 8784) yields 1.04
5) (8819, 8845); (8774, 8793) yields 1.13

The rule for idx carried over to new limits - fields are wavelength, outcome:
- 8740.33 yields 1.4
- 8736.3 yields 1.42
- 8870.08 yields 0.829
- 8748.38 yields 1.33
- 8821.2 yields 1.38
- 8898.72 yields 1.23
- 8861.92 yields 0.948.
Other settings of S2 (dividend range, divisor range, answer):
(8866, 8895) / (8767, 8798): 0.74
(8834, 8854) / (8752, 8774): 0.92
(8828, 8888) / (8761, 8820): 0.86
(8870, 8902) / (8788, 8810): 0.83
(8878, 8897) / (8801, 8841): 0.77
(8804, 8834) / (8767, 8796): 1.06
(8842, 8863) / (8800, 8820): 0.90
